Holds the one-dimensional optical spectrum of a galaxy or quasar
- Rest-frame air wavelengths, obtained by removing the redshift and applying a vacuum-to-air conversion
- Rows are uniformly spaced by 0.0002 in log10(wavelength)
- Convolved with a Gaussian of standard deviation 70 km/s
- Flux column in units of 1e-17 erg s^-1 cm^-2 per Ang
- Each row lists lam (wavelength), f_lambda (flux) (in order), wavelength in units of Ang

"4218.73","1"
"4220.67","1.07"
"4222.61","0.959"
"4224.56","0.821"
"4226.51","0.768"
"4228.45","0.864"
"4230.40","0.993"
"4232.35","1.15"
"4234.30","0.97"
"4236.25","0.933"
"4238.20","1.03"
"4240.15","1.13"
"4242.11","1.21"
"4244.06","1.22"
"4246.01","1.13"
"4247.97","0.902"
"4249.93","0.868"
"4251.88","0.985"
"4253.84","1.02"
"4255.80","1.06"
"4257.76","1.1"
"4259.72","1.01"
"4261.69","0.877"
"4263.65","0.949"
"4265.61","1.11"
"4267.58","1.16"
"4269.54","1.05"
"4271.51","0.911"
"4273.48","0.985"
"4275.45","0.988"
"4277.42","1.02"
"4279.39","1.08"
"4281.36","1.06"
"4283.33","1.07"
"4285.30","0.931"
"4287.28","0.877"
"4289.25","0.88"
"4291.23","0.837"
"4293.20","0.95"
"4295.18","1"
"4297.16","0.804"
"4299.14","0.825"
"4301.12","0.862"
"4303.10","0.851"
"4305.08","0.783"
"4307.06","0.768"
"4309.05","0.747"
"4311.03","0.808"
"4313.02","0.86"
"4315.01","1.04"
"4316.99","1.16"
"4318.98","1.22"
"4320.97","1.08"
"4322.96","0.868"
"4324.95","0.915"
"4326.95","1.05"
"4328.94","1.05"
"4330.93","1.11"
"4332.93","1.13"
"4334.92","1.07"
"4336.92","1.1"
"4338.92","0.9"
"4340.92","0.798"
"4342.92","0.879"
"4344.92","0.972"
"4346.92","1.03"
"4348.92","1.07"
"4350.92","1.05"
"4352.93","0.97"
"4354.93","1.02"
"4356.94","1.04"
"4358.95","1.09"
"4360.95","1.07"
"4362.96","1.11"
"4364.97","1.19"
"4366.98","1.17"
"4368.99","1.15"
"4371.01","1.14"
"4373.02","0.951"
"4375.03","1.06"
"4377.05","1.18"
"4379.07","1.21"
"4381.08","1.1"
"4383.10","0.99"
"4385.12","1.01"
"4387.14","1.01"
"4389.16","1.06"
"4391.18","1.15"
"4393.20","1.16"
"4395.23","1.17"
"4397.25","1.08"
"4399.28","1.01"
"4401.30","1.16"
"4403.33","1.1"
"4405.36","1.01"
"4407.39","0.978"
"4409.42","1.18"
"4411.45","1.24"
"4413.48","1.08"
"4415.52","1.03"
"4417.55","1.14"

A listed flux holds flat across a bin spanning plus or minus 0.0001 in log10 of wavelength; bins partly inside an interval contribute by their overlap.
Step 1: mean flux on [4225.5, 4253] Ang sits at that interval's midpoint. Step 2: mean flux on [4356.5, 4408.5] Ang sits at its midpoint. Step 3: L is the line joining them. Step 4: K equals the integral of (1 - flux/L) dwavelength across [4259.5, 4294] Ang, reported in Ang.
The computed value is 1.5 Ang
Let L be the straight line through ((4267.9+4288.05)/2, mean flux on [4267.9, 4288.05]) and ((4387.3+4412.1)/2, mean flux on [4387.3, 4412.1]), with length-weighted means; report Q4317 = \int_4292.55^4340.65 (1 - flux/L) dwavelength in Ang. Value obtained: 3.8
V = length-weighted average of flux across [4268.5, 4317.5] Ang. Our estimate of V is 0.924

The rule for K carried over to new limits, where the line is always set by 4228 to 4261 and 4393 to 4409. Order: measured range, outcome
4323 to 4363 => 1.87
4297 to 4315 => 3.91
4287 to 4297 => 1.40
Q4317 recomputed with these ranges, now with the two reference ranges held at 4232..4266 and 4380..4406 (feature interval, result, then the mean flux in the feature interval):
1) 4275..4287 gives 0.3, 1.02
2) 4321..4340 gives 0.6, 1.02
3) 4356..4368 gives -0.5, 1.11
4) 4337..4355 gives 1.6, 0.97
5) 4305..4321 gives 1.7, 0.941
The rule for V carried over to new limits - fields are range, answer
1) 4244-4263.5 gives 1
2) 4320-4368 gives 1.03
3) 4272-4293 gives 0.971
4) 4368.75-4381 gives 1.11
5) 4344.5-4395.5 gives 1.08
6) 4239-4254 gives 1.06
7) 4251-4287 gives 1.02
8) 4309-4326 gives 0.979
